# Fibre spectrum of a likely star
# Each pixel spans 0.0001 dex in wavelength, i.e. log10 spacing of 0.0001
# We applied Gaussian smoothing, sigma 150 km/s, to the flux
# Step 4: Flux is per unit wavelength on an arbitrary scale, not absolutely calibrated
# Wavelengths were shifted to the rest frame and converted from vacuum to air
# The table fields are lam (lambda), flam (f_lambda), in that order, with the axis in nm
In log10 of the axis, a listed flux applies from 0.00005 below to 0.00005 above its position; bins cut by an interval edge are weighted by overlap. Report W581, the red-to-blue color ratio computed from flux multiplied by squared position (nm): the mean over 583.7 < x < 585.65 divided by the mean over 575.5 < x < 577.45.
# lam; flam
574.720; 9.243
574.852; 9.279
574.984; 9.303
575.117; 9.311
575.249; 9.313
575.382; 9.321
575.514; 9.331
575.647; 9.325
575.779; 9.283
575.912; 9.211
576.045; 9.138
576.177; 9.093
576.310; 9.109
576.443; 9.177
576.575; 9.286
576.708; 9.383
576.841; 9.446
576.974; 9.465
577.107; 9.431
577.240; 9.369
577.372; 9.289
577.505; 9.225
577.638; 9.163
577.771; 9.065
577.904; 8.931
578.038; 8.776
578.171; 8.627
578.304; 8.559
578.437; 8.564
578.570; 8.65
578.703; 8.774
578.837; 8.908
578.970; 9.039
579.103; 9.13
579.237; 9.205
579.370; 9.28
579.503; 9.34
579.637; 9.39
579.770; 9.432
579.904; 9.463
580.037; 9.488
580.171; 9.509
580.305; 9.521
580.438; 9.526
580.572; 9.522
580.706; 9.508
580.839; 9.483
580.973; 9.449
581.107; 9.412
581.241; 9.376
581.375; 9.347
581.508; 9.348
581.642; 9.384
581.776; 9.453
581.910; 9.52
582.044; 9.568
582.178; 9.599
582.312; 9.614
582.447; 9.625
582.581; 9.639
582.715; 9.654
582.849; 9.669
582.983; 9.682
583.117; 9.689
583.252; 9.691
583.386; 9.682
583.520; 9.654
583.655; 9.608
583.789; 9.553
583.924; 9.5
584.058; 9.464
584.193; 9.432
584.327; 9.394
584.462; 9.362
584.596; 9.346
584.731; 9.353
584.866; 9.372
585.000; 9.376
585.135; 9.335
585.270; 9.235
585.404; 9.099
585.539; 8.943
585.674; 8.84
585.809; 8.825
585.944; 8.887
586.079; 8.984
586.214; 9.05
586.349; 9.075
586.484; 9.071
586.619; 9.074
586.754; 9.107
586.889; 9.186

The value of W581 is 1.03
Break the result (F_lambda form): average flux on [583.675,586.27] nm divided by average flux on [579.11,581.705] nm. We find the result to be 0.98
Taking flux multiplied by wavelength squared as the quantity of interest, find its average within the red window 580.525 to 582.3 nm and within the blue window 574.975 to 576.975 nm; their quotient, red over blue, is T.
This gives 1.04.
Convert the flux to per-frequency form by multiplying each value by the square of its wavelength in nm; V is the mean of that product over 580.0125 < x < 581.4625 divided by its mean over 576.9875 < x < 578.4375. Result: 1.1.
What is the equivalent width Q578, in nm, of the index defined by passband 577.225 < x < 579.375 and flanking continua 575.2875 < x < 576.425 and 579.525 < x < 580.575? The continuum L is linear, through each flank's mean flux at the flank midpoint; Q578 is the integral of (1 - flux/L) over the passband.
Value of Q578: 0.09 nm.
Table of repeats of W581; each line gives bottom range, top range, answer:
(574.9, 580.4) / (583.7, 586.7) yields 1.03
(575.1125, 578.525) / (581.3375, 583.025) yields 1.06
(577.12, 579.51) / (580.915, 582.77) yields 1.07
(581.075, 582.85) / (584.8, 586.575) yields 0.97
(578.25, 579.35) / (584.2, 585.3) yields 1.08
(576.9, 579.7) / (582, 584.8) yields 1.07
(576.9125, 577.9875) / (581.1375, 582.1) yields 1.04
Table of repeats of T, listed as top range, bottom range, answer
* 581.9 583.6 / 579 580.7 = 1.04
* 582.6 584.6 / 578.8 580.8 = 1.04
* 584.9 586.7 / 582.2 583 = 0.95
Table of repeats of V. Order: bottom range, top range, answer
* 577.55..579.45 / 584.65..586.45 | 1.05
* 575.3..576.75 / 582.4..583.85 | 1.07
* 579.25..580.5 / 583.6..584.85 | 1.02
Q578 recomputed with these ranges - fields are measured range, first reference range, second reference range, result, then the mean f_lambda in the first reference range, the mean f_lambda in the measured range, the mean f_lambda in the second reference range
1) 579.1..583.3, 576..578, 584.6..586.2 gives -0.14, 9.23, 9.49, 9.12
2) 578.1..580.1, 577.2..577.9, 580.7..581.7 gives 0.05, 9.2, 9.06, 9.41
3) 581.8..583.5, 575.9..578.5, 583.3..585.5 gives -0.05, 9.11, 9.63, 9.42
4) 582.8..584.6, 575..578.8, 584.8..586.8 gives -0.09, 9.13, 9.56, 9.09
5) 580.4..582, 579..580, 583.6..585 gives -0.01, 9.32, 9.44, 9.44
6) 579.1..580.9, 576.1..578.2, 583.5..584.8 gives -0.02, 9.19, 9.42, 9.45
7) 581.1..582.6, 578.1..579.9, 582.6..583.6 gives 0.00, 9.01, 9.49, 9.67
